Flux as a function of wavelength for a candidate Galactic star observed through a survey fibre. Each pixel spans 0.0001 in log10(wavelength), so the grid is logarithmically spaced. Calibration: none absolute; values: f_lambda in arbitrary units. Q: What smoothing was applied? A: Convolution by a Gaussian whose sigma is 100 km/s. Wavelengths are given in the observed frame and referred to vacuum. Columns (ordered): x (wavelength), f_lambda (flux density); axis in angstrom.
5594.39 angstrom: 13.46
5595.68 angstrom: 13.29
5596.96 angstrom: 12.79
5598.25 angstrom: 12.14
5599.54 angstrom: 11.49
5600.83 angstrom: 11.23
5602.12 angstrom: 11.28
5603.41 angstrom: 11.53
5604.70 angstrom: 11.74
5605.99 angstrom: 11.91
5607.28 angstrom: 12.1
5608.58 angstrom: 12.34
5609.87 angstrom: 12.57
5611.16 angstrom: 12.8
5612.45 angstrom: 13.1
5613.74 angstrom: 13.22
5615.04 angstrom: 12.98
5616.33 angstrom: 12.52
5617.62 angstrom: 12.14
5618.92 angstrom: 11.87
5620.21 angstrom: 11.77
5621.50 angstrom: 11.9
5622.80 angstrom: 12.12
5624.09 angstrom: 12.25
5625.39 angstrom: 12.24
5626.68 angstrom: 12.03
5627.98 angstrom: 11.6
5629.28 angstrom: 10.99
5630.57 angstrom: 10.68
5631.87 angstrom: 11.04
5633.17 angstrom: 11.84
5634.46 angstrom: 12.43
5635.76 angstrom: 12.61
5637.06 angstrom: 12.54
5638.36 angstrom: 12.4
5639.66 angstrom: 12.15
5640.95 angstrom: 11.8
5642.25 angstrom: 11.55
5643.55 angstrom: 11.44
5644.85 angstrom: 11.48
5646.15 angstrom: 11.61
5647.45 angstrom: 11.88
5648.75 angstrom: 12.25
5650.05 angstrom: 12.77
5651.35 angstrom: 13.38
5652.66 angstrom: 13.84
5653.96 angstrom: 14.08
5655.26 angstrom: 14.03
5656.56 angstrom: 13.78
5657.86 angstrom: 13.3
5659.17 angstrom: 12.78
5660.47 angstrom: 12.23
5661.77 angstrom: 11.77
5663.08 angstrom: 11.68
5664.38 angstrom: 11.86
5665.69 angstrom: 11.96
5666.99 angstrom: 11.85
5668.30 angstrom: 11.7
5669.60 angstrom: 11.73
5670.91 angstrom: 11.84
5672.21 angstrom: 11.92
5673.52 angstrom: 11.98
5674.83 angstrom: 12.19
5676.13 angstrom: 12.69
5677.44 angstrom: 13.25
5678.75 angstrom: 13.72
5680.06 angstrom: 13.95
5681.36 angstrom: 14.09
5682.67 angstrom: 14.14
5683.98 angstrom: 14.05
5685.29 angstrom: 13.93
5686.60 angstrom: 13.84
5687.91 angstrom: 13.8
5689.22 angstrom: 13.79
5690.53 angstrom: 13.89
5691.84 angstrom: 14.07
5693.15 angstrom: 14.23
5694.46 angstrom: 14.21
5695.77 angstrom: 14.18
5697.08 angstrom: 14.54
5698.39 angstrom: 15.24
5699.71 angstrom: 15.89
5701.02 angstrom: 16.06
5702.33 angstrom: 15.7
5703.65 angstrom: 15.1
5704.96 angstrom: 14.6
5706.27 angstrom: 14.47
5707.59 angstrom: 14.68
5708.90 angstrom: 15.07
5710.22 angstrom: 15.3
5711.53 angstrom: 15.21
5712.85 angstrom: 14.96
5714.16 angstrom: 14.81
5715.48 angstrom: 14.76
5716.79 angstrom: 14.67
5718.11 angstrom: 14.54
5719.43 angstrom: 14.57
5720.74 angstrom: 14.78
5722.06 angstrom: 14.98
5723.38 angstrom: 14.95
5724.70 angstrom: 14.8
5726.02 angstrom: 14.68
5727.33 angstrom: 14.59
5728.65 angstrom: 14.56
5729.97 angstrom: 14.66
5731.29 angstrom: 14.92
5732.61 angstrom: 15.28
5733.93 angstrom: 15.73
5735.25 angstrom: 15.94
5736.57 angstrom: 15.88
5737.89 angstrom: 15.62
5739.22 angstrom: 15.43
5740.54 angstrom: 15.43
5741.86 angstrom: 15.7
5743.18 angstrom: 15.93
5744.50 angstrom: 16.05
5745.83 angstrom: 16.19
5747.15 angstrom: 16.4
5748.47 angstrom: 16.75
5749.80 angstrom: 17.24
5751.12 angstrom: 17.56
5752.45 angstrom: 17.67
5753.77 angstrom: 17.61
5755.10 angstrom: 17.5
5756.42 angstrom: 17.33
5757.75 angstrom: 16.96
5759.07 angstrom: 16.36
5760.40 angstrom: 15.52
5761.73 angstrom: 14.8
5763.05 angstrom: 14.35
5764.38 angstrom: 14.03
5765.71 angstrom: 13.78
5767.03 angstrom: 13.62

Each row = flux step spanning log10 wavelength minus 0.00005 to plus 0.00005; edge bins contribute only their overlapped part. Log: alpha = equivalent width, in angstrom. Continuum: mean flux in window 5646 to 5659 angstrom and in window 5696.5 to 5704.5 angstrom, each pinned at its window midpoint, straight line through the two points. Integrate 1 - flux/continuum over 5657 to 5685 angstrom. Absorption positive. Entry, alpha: 2.8 angstrom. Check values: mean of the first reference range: 13.1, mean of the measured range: 12.6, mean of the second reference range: 15.4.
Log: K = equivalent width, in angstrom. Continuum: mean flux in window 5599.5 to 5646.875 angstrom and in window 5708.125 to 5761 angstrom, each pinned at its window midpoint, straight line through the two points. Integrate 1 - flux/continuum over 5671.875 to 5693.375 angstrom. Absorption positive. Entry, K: 0.69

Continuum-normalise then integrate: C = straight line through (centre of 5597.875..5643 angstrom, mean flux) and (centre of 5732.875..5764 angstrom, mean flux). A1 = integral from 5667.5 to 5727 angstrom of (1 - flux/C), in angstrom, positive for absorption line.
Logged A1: 1.6 angstrom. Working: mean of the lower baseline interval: 12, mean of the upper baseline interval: 16.2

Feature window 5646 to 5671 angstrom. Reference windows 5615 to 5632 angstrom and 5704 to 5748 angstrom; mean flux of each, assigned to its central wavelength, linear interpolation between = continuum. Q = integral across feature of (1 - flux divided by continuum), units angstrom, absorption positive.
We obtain 0.82 angstrom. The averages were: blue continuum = 11.9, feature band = 12.5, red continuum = 15.2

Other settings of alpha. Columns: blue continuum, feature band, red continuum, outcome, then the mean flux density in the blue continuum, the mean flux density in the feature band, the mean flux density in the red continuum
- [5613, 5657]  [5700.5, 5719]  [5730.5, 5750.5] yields -0.2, 12.3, 15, 15.9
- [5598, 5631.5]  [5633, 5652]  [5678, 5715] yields 1.1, 12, 12.2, 14.6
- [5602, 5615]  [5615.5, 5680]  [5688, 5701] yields 5.1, 12.3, 12.3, 14.5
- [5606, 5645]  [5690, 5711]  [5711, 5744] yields -0.8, 12.1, 14.8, 15.1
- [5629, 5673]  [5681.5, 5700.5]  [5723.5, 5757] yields -0.5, 12.2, 14.3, 16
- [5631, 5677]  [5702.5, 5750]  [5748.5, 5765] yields -0.1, 12.3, 15.2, 16.4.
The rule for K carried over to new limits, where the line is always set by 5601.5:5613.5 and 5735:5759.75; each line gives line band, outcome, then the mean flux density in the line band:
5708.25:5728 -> 1.0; 14.8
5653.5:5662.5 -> 0.4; 13.1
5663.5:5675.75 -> 1.9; 11.9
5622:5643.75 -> 1.8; 11.9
